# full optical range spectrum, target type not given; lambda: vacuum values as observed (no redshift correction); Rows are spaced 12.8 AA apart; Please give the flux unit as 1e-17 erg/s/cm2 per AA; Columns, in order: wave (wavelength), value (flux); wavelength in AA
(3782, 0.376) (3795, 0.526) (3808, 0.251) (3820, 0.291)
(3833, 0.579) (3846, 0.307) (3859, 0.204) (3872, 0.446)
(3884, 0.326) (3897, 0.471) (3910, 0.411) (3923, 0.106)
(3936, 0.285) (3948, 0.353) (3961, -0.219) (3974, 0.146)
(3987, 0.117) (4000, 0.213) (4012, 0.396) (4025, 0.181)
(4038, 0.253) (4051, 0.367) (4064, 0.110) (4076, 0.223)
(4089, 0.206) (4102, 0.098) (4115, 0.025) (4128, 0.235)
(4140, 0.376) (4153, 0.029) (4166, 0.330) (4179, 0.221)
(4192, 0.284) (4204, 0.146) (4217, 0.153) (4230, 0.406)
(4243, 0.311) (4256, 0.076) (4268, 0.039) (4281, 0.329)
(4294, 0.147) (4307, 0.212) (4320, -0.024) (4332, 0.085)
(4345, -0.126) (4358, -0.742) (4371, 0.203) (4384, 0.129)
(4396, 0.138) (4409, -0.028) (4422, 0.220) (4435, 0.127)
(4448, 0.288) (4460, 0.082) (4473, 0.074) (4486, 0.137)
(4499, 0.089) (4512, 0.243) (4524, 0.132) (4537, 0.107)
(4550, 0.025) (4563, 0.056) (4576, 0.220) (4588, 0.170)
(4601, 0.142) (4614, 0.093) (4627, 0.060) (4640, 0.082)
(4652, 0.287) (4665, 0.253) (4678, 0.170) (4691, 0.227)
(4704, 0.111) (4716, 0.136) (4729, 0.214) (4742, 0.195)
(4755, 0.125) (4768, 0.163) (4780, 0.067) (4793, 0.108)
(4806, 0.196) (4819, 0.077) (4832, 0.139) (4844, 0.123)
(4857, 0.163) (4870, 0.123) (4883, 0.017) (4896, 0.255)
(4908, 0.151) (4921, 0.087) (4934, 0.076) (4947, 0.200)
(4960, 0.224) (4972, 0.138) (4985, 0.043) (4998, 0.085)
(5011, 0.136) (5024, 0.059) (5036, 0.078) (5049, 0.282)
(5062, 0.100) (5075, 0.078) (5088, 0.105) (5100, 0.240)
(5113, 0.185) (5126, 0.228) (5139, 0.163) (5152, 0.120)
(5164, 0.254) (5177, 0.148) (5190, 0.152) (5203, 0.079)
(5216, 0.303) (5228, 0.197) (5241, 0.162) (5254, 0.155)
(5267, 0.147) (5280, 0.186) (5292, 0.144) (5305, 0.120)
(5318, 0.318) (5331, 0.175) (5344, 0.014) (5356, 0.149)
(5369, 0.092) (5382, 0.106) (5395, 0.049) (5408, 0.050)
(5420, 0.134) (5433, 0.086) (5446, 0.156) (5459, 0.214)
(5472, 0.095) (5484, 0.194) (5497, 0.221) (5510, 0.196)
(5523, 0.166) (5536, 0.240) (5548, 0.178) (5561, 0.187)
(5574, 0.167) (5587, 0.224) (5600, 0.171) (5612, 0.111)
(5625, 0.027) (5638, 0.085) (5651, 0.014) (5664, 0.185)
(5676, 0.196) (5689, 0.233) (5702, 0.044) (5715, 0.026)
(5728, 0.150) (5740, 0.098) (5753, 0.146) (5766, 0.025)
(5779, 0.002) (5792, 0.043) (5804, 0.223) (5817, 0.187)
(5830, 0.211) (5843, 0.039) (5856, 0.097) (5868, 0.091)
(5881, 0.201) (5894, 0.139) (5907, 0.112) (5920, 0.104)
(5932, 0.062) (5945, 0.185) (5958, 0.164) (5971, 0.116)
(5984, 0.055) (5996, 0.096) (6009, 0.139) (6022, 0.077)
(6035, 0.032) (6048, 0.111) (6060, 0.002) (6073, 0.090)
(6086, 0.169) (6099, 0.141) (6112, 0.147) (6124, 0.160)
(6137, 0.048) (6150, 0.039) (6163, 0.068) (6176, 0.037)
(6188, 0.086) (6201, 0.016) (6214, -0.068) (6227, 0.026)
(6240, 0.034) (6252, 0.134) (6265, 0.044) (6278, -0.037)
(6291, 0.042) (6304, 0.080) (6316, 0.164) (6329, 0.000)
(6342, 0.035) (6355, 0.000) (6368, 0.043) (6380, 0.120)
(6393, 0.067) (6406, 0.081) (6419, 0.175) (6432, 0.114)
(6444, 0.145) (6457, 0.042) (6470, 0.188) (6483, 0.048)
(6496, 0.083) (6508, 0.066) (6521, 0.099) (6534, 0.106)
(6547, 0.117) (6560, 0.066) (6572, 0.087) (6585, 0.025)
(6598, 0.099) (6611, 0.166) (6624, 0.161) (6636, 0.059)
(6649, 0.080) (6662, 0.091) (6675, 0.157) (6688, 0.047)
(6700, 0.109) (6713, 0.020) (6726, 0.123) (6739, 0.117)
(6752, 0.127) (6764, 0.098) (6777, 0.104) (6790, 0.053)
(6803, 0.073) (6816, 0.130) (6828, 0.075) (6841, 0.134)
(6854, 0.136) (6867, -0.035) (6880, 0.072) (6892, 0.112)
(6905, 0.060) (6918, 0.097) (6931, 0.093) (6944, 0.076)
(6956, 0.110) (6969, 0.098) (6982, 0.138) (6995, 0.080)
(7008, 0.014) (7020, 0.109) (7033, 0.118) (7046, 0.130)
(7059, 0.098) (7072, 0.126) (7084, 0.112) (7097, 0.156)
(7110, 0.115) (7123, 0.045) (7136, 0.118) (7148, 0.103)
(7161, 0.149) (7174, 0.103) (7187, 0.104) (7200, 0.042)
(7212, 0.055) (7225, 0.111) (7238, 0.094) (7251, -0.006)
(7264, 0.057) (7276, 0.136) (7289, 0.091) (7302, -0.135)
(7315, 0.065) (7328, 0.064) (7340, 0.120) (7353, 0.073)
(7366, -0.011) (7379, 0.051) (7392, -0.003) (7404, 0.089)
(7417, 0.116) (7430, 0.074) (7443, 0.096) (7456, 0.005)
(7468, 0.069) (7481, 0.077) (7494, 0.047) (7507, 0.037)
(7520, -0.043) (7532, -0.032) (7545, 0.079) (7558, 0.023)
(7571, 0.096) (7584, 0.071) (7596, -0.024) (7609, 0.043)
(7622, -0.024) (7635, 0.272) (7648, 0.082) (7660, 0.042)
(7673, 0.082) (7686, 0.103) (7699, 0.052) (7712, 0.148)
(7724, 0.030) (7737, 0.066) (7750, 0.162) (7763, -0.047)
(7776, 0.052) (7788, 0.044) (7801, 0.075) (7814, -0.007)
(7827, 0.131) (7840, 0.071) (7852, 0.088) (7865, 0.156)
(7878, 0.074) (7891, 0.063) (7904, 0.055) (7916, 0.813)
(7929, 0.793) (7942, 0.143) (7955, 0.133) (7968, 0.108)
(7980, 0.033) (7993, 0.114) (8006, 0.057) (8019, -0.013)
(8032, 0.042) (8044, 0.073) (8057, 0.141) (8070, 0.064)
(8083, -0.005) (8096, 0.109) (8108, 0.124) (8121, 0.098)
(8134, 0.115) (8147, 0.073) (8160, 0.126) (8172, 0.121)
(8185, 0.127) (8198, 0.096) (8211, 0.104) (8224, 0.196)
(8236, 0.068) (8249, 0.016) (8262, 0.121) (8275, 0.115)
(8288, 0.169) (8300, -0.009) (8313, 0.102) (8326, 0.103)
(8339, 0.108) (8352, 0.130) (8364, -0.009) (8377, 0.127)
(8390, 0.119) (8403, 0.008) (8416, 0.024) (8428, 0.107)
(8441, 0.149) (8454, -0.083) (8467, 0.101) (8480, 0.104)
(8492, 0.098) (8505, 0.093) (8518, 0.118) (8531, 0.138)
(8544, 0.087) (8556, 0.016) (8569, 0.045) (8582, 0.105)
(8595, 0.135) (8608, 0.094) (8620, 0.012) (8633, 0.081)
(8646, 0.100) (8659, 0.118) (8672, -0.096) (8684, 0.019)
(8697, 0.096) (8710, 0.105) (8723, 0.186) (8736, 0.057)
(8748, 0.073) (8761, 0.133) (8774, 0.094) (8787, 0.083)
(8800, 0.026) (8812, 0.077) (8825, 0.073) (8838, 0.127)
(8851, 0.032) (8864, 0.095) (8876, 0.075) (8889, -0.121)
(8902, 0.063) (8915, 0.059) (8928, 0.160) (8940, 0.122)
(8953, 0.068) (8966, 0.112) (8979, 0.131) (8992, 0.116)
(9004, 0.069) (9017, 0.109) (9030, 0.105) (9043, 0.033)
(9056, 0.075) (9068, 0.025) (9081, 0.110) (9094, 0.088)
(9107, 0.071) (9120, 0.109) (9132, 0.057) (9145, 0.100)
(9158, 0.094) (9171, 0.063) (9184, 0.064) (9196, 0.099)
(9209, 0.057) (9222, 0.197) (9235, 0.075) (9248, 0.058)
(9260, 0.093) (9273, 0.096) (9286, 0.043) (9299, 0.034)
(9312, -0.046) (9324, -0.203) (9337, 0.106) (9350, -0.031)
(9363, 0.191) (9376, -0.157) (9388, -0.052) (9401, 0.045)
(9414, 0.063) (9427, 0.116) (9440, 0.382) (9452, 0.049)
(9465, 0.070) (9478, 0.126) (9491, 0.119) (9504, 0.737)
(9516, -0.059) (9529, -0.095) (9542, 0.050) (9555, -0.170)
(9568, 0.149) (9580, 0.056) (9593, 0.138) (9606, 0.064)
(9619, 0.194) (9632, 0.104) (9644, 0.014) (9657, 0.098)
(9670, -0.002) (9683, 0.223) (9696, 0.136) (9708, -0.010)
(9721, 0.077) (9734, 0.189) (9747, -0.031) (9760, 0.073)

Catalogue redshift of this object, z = 1.12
